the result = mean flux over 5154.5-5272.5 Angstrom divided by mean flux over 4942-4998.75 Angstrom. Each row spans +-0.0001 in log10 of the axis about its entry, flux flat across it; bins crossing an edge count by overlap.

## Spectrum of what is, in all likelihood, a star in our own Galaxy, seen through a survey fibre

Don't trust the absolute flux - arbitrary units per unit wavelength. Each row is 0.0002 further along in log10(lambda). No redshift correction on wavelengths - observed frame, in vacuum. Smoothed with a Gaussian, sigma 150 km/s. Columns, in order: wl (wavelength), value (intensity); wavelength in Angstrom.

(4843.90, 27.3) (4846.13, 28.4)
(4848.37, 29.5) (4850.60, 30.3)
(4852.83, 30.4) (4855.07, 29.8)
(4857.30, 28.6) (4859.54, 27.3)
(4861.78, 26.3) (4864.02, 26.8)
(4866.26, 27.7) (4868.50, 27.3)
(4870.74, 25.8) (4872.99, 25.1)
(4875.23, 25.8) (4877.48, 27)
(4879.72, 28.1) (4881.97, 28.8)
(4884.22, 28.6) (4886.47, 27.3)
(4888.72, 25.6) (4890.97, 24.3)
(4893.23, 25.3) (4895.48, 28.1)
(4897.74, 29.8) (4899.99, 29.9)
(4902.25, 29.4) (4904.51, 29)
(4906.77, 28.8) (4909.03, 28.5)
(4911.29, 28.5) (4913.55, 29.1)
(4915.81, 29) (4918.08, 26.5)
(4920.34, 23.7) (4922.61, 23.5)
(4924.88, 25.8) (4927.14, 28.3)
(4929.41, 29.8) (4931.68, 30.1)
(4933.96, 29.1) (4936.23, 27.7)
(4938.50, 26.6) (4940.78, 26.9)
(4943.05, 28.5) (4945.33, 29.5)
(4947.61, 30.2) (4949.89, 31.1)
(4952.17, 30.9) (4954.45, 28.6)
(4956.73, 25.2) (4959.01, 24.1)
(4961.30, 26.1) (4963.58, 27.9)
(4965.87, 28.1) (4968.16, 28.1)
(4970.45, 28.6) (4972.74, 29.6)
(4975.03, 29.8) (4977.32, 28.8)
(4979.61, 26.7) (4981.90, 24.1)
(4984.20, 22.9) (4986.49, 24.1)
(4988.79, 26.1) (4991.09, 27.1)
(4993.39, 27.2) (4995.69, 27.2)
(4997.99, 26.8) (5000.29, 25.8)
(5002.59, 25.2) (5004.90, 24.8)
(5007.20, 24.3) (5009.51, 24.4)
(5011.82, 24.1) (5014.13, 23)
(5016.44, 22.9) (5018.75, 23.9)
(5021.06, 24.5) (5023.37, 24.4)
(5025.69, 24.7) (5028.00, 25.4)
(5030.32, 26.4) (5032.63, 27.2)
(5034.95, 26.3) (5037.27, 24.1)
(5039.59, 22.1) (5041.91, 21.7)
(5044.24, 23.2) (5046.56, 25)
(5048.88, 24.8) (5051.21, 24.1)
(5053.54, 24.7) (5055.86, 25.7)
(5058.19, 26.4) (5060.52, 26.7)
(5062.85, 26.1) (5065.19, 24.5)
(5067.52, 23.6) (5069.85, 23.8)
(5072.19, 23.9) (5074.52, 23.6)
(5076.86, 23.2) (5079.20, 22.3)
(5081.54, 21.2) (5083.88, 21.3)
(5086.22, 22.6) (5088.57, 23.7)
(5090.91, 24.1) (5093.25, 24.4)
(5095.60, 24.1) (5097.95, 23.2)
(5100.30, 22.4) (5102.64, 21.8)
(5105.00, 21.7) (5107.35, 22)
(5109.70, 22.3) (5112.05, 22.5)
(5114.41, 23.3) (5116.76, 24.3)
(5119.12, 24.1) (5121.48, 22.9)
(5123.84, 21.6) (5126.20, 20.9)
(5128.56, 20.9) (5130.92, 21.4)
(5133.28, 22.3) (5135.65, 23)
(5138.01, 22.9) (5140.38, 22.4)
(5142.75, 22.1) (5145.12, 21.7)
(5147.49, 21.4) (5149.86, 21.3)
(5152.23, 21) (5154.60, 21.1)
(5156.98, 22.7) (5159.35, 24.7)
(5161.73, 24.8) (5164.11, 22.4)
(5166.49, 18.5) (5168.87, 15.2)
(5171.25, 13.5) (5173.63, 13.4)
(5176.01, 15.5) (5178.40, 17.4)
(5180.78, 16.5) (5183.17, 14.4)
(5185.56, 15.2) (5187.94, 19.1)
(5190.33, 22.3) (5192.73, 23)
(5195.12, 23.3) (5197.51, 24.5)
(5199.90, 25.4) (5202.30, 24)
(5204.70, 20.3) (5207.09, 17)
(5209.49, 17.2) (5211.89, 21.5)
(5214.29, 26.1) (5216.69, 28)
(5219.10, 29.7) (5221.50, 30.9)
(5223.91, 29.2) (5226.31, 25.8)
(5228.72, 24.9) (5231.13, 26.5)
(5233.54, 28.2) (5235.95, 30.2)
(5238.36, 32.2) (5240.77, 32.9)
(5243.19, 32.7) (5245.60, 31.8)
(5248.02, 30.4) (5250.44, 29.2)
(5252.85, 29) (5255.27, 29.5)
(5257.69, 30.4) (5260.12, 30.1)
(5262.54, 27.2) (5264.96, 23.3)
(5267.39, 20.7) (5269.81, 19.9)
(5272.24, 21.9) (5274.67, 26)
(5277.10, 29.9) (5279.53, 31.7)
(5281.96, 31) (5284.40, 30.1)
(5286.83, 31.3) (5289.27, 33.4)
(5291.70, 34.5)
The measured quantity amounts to 0.87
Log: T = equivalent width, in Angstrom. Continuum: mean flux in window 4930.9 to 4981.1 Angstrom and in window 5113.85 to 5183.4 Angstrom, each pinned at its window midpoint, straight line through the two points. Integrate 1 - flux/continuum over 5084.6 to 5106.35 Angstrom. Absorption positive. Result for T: -0.3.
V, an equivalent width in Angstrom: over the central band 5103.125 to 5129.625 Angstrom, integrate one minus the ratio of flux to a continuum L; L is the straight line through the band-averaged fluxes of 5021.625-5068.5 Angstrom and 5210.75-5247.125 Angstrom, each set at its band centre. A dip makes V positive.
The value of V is 4.0 Angstrom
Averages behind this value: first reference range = 24.9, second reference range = 28.7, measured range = 22.4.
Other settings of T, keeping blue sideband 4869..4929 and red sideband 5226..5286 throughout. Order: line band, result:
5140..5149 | 1.98 Angstrom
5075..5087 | 2.42 Angstrom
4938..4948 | -0.32 Angstrom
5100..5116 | 3.19 Angstrom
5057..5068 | 0.86 Angstrom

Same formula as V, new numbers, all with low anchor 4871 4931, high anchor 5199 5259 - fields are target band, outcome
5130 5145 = 2.77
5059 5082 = 2.84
